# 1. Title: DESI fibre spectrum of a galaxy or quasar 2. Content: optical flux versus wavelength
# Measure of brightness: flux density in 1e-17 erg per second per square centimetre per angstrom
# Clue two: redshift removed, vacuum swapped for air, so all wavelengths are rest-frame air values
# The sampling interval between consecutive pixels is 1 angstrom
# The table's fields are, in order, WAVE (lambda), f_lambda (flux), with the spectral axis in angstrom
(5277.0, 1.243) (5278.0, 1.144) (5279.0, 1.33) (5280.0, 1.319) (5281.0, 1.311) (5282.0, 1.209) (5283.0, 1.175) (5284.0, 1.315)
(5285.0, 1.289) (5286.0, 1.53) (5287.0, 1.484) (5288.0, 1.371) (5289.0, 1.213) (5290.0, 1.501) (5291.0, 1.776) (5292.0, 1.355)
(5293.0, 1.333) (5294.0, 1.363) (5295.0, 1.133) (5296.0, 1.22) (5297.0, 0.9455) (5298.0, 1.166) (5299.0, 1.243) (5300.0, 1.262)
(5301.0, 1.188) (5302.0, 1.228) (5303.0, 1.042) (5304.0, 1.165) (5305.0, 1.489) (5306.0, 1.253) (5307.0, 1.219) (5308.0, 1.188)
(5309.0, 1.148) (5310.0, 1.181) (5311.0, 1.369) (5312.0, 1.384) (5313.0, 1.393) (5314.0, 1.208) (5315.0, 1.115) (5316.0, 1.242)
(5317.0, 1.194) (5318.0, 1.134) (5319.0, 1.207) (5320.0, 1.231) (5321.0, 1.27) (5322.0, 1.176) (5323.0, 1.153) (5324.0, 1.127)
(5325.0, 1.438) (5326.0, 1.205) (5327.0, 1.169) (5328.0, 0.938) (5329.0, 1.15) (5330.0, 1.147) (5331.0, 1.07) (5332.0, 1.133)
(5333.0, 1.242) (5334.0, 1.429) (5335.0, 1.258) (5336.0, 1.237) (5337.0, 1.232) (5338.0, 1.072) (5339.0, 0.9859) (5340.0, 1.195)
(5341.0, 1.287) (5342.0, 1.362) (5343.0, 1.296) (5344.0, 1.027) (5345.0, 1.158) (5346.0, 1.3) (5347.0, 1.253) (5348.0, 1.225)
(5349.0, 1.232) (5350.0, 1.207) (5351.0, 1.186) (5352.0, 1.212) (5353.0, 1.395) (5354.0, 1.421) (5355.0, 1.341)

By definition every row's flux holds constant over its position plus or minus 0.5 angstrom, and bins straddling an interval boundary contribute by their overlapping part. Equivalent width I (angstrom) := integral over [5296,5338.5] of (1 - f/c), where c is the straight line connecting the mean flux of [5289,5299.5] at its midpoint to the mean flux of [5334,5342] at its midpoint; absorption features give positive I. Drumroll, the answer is 1.52 angstrom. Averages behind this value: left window 1.3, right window 1.21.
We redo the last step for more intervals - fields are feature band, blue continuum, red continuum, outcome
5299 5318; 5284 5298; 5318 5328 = 0.4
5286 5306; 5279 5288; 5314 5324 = -0.2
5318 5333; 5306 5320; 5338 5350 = 0.6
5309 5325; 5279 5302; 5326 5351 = 0.2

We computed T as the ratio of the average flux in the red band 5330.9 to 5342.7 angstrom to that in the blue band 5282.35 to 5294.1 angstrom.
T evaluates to 0.87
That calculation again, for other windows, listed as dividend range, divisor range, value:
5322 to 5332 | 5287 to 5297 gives 0.86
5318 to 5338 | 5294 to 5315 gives 0.98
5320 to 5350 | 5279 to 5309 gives 0.93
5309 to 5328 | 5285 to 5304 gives 0.95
